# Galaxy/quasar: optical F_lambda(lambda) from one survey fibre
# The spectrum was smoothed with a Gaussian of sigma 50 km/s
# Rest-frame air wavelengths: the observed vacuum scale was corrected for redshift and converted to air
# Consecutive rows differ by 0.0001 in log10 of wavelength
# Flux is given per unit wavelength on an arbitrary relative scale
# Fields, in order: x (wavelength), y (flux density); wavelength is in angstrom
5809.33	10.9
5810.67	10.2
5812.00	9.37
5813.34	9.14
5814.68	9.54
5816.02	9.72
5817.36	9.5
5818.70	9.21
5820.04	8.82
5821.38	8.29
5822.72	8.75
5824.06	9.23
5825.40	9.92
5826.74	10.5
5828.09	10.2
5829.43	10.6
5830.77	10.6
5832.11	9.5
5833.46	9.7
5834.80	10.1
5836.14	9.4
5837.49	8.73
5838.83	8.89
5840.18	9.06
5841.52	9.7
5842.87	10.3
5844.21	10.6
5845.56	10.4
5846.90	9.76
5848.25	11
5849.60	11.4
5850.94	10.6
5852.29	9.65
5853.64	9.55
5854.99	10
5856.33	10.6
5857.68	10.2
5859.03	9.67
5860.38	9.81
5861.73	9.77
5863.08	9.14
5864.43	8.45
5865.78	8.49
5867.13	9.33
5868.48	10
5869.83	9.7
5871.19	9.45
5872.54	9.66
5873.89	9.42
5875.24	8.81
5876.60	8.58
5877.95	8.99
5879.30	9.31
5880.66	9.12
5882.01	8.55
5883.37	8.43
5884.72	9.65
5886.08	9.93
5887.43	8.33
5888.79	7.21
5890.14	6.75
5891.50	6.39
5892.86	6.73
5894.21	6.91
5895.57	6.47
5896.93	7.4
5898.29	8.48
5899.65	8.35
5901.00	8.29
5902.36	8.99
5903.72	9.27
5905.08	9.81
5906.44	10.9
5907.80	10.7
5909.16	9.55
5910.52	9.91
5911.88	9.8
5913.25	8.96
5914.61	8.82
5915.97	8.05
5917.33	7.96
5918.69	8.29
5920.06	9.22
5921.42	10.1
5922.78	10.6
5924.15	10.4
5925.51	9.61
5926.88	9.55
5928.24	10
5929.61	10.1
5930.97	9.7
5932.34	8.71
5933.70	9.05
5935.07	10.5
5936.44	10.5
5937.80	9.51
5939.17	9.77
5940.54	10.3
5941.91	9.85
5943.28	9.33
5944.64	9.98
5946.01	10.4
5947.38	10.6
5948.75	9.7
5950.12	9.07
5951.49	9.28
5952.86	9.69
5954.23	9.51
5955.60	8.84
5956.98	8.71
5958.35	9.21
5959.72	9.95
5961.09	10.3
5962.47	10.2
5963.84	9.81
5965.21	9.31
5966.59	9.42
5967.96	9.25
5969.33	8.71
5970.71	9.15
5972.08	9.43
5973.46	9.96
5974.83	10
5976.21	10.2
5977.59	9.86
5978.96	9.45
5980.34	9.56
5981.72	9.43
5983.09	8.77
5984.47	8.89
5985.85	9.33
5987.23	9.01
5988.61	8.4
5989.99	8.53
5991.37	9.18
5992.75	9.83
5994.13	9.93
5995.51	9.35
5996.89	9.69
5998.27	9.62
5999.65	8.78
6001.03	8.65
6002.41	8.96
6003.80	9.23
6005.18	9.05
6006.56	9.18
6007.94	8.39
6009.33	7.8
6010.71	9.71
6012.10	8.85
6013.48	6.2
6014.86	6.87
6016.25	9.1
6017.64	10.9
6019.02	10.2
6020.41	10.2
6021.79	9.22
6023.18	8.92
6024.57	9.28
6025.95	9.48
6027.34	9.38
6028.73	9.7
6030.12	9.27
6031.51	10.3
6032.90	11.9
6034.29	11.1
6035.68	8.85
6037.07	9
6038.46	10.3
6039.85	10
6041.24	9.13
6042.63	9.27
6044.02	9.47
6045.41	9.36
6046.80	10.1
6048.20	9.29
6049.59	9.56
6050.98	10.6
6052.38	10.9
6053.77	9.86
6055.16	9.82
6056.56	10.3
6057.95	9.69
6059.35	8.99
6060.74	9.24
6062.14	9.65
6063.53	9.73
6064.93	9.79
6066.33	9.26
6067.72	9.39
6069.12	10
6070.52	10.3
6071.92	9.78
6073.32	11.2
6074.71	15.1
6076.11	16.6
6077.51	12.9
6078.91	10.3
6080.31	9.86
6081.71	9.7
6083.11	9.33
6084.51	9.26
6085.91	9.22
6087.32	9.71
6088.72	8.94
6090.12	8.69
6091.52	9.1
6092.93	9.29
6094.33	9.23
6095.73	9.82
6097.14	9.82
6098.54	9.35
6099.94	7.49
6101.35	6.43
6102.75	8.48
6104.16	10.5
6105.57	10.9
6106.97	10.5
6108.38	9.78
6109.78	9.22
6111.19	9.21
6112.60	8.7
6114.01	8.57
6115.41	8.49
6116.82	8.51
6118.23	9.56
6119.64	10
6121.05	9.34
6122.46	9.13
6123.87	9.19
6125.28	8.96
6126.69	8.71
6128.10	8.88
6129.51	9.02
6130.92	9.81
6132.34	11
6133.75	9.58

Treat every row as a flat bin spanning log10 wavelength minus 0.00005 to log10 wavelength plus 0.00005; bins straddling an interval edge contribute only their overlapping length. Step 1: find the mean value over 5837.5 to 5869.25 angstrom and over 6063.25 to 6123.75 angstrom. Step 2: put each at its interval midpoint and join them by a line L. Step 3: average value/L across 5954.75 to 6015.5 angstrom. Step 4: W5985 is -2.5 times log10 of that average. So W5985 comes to 0.07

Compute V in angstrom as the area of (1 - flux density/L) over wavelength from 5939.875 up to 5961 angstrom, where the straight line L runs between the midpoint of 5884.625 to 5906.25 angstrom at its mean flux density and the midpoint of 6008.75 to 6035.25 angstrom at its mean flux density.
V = -2.44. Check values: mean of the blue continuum 8.08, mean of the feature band 9.65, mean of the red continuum 9.39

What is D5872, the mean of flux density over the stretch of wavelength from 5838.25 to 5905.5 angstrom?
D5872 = 9.1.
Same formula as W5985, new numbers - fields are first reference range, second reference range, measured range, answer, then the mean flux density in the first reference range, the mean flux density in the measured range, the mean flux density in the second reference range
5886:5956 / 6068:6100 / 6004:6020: 0.115 mag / 9.15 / 8.79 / 10.3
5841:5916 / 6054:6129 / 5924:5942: -0.056 mag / 9.19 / 9.81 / 9.69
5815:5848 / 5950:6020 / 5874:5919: 0.104 mag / 9.66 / 8.61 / 9.23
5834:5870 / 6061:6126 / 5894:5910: 0.112 mag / 9.79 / 8.83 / 9.74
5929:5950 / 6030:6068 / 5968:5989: 0.054 mag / 9.85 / 9.35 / 9.8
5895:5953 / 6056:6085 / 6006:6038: 0.095 mag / 9.44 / 9.3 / 10.5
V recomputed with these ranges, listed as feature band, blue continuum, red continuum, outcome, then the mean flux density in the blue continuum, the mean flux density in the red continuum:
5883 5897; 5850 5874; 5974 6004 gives 2.83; 9.67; 9.31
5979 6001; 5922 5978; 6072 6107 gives 1.34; 9.71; 10.1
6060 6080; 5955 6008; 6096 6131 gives -3.74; 9.33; 9.14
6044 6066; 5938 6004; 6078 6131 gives -1.05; 9.47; 9.24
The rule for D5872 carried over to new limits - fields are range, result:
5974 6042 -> 9.33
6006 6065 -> 9.51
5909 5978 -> 9.58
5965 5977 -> 9.5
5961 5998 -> 9.43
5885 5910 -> 8.39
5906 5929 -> 9.54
